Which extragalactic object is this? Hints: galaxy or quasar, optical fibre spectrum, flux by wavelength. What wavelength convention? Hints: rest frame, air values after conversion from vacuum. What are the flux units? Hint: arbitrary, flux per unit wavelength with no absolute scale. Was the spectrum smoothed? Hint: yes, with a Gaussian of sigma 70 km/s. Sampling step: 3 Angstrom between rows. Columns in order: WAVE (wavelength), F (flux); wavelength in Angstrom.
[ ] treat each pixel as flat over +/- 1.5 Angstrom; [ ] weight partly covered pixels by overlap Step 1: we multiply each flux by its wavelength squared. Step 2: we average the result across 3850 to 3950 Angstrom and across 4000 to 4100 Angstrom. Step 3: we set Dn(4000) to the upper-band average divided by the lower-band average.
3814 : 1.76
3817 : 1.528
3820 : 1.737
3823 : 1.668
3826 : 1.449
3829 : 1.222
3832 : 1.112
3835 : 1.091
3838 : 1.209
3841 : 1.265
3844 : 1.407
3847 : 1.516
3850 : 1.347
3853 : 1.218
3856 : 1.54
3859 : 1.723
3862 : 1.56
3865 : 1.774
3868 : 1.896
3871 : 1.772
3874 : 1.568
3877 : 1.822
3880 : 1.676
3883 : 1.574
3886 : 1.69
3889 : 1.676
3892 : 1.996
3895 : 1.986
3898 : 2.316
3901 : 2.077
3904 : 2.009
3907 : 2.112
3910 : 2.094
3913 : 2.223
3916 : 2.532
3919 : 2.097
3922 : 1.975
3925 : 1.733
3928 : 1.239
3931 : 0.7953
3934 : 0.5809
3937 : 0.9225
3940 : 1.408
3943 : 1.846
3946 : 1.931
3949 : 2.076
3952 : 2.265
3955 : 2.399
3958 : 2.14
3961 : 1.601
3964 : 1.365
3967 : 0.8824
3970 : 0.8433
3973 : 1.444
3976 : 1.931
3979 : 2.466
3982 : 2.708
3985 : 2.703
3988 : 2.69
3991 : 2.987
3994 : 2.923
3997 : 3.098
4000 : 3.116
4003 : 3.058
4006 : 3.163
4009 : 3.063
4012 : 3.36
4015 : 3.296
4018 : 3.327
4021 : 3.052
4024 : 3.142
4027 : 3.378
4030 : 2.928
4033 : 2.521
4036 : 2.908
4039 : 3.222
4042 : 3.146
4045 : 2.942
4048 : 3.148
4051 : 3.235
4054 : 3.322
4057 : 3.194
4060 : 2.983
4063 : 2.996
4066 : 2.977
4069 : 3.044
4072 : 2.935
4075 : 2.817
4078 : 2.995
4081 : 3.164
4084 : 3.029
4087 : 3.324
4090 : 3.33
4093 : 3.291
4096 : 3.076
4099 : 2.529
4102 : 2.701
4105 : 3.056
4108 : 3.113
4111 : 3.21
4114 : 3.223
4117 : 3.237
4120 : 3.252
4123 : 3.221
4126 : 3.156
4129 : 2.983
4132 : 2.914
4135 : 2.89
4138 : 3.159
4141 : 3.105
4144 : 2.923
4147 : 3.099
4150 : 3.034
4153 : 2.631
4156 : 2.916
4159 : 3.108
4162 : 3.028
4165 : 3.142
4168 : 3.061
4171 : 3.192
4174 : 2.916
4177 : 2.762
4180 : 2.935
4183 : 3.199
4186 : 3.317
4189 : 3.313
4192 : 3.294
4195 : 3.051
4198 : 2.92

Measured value 1.9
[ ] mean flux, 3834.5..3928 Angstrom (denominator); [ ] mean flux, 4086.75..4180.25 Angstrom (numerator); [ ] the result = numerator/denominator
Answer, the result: 1.73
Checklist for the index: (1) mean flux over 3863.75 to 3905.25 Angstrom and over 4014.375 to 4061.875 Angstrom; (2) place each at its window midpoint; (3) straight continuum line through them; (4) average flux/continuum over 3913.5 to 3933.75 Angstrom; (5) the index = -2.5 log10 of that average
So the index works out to 0.27 mag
